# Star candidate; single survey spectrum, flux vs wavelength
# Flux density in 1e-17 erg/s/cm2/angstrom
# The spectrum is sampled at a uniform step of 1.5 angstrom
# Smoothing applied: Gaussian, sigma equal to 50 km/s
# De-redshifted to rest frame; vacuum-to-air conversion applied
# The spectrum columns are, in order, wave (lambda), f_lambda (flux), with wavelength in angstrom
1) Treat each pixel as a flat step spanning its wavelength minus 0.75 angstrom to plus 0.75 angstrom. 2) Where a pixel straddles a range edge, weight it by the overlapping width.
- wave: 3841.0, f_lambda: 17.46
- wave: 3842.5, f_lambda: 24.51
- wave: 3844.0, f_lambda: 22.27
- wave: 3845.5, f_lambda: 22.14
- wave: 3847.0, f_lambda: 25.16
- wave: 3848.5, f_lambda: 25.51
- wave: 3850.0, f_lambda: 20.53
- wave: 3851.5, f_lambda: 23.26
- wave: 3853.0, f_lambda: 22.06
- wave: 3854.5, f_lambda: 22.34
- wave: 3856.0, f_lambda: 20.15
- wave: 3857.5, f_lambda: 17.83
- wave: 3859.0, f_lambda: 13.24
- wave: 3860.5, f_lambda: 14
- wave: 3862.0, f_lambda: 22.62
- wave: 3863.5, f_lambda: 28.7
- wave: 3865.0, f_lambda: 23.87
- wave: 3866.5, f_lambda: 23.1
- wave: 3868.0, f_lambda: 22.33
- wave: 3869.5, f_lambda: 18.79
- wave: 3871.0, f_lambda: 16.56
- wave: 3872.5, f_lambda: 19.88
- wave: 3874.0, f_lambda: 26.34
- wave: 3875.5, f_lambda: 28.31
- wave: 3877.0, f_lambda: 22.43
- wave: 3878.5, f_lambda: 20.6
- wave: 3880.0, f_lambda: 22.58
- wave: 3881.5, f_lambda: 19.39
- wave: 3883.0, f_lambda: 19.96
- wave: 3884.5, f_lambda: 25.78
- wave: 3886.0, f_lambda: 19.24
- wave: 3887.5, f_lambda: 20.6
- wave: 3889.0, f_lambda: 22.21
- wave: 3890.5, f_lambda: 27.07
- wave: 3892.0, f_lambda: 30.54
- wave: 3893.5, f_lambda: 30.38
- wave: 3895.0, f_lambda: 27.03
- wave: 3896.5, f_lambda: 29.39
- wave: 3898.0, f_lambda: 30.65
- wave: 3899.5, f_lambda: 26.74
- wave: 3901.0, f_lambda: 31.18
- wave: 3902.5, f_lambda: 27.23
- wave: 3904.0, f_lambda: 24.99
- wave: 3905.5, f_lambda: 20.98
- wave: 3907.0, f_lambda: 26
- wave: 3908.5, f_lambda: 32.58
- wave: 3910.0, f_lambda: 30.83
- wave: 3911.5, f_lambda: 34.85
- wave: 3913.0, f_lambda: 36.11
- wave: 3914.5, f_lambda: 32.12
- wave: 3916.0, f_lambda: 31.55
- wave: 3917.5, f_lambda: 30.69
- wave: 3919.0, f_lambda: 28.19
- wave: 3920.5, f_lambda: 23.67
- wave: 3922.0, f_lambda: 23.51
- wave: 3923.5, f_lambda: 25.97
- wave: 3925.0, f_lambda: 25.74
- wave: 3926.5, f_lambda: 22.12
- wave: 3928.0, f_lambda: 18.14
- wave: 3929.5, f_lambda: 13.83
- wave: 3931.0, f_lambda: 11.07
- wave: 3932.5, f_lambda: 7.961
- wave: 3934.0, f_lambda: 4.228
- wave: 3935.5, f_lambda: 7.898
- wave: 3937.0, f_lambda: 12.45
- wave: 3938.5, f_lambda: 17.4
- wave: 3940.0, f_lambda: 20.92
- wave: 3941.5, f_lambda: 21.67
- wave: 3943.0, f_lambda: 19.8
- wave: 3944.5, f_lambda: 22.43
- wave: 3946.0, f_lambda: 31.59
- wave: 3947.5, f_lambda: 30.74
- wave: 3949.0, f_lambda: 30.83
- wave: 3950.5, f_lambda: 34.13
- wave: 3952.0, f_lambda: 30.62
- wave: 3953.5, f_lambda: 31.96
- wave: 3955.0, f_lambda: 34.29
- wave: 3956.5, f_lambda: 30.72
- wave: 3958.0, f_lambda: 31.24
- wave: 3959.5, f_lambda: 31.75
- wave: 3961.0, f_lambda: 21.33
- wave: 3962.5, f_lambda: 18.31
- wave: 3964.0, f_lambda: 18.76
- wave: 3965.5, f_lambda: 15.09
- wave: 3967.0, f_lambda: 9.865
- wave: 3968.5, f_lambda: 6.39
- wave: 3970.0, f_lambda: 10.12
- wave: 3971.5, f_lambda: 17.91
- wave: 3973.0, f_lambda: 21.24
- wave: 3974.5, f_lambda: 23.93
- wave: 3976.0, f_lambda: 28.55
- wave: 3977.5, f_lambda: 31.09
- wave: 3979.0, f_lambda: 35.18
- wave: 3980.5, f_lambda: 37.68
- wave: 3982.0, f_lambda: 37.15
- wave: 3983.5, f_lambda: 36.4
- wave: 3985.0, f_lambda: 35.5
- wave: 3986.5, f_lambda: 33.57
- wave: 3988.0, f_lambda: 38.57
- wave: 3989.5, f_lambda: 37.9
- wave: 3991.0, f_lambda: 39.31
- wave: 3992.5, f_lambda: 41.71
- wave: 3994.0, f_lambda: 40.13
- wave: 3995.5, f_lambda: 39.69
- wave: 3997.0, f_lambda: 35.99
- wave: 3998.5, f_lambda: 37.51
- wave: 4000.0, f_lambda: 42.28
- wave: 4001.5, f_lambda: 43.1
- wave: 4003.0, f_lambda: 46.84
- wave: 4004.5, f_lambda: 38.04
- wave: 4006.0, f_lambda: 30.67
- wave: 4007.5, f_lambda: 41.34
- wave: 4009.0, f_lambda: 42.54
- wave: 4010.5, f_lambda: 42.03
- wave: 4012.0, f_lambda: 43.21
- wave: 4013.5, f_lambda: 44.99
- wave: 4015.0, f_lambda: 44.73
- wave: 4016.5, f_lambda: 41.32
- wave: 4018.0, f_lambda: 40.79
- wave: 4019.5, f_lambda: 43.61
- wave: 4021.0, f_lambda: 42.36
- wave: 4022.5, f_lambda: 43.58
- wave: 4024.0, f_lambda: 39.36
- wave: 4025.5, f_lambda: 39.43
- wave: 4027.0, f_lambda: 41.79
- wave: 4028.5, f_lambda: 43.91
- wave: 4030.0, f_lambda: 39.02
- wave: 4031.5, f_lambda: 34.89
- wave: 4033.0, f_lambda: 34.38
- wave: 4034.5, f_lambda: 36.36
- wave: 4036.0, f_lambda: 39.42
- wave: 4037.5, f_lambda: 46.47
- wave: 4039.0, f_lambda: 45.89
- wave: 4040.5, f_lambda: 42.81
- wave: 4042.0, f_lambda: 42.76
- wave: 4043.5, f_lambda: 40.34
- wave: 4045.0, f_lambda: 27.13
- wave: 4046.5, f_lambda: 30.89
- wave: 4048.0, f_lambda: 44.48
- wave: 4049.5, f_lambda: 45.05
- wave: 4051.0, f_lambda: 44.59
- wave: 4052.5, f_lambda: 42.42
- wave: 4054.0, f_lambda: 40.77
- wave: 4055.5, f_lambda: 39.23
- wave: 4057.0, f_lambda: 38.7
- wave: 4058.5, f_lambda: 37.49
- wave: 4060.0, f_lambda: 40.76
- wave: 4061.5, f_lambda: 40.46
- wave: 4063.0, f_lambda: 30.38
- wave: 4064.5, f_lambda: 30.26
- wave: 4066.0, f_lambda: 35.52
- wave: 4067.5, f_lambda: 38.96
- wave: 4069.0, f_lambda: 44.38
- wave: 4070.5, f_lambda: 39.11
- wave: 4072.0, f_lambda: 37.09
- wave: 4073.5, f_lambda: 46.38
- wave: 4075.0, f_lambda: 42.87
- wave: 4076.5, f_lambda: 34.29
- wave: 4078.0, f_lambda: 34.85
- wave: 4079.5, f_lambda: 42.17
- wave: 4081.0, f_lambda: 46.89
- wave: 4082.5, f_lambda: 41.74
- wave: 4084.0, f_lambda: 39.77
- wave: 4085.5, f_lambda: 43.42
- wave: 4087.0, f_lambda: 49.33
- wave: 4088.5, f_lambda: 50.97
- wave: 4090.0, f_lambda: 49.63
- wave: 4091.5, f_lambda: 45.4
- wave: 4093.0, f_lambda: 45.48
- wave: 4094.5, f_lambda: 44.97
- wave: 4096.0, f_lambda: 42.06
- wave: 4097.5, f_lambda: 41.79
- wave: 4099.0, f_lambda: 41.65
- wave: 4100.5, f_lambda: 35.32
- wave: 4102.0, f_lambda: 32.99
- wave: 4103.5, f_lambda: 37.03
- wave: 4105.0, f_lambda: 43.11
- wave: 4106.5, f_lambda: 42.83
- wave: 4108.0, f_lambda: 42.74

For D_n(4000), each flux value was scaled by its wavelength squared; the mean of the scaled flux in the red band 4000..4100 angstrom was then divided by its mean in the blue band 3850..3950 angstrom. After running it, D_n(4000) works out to 1.9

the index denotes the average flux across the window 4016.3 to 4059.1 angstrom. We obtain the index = 40.3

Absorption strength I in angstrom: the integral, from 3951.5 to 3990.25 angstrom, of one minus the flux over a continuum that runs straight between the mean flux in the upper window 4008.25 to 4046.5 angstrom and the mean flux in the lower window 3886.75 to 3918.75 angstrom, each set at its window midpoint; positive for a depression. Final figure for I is 9.1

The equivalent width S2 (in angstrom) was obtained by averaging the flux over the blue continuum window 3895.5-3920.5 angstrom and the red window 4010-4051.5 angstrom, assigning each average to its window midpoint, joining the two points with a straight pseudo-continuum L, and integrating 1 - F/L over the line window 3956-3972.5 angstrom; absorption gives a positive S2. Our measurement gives 7.38 angstrom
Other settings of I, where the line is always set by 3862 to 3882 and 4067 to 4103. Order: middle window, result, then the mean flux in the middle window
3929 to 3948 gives 7.9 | 16.9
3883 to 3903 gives -1.6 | 26.5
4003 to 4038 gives -4.4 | 40.7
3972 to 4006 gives -2.8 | 36.2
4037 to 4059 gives -1.1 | 40.6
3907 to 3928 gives -1.5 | 28.6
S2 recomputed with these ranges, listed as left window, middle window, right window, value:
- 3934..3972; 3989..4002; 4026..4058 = -3.9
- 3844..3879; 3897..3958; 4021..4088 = 6.1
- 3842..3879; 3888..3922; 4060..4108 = -4.0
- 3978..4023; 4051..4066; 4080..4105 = 1.4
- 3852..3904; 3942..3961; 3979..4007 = 2.0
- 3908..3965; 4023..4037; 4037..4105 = -1.2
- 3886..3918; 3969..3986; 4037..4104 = 2.9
